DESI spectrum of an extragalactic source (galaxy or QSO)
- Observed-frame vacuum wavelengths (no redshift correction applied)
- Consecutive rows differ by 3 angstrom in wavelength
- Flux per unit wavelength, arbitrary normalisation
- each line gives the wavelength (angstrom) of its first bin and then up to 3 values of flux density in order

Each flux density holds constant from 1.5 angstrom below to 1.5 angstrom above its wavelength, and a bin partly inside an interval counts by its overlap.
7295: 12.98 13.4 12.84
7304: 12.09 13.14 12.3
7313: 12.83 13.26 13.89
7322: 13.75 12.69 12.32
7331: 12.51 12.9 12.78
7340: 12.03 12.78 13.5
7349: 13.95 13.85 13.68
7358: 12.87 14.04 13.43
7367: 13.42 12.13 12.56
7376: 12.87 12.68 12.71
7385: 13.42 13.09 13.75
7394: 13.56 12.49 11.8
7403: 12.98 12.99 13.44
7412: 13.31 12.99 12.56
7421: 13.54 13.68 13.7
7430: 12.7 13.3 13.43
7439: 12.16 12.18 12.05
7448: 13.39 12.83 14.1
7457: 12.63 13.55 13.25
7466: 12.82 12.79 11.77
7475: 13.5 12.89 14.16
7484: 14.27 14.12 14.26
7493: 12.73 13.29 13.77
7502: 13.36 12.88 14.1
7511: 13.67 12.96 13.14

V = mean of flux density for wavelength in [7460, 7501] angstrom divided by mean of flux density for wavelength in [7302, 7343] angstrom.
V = 1.04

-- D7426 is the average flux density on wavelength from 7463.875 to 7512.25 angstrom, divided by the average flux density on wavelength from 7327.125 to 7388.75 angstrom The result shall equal 1.03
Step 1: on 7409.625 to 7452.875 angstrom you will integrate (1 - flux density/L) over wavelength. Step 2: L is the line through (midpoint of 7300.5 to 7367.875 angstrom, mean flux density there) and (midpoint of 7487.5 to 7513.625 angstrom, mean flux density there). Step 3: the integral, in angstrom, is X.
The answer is 1.05 angstrom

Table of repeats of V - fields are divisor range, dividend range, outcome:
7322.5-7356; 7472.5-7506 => 1.04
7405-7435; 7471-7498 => 1.02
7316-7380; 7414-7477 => 0.99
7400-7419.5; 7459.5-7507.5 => 1.03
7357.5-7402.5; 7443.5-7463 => 1.01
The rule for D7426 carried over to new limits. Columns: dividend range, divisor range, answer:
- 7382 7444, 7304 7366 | 1.00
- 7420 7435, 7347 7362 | 0.98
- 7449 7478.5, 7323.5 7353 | 1.01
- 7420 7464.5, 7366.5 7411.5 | 1.01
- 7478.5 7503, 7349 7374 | 1.03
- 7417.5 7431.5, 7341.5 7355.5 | 0.98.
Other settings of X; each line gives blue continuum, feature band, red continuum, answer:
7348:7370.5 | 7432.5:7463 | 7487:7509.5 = 1.2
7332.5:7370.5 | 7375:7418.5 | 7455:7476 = 0.4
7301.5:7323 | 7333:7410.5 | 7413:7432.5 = 0.3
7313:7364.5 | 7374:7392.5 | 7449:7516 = 0.2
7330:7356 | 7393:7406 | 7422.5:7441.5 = 0.4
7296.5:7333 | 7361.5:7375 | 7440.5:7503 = 0.1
